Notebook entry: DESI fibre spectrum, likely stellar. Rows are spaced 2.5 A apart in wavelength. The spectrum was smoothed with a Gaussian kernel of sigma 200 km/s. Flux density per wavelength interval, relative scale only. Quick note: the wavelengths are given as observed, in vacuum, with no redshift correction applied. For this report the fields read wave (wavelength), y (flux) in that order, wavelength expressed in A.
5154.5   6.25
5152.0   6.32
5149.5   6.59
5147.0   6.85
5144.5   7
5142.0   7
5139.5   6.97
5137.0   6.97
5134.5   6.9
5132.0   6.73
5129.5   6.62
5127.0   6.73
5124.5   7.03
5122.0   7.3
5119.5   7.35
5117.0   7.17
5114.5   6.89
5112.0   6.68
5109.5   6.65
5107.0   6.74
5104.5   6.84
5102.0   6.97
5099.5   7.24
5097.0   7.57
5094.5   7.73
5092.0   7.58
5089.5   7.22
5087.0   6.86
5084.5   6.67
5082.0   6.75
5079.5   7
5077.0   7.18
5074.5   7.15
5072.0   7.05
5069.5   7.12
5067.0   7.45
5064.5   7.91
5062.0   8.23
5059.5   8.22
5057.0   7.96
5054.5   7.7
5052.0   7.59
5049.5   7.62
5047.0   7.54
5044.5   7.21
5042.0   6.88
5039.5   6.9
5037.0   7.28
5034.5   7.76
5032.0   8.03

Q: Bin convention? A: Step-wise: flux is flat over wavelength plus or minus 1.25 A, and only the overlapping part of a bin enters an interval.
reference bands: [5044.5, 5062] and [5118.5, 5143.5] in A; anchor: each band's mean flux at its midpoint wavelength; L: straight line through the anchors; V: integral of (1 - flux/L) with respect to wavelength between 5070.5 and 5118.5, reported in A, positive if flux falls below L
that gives 1.8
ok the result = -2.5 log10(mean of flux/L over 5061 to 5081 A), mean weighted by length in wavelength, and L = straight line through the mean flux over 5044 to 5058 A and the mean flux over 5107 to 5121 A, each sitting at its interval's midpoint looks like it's 0.01 mag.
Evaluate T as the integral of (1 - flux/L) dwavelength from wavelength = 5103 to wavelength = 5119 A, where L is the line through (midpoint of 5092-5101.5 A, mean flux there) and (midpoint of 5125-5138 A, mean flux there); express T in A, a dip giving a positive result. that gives 0.8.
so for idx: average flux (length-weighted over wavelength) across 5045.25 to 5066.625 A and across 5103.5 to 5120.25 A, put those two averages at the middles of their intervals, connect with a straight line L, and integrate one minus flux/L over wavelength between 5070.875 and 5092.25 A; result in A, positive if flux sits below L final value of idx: 1.05 A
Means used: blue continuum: 7.82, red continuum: 6.89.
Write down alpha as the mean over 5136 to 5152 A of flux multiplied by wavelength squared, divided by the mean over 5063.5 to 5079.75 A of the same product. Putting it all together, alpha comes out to 0.97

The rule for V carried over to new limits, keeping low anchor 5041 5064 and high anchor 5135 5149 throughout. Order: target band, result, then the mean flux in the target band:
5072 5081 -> 0.47 A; 7.09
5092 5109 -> 0.22 A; 7.19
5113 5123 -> -0.04 A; 7.16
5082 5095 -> 0.42 A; 7.14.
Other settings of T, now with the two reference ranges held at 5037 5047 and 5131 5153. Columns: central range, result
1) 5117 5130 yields -0.32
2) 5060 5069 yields -1.01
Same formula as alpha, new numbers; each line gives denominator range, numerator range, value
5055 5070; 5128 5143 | 0.90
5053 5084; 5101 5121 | 0.94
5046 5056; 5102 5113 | 0.91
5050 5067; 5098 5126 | 0.91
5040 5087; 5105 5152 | 0.96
